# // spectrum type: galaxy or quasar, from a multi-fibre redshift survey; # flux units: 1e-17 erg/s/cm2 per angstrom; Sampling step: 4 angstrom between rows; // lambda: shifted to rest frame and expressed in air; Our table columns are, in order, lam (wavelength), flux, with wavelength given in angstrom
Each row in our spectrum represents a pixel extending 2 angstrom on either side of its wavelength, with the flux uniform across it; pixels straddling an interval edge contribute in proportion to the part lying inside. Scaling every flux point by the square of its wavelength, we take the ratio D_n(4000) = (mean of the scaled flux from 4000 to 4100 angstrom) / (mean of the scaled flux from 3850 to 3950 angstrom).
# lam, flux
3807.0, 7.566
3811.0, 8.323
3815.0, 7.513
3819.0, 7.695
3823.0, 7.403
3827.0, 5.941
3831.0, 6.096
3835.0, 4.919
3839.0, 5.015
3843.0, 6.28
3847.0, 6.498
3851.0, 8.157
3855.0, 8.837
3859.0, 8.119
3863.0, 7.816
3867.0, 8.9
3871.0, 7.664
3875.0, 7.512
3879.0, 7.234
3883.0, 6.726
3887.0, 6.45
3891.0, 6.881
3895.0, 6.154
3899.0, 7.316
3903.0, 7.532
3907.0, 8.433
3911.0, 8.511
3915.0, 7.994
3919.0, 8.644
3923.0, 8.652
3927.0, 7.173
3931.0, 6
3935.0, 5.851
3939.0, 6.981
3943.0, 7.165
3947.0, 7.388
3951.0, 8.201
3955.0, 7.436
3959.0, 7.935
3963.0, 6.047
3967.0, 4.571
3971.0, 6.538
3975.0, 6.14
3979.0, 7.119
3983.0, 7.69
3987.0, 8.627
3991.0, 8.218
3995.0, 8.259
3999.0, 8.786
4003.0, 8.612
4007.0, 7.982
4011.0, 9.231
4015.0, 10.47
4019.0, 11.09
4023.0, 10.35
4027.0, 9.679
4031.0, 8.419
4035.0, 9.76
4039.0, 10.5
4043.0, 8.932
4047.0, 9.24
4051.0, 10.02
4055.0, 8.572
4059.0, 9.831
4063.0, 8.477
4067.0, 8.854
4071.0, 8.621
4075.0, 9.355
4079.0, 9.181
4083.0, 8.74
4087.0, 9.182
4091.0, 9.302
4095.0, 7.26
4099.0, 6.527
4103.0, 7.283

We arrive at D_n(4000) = 1.31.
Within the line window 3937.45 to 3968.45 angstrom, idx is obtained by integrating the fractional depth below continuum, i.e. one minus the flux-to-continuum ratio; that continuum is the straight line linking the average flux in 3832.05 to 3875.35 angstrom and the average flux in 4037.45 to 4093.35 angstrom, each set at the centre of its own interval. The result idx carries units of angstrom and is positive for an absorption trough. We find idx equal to 4.3 angstrom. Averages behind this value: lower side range 7.21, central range 7.01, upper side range 9.18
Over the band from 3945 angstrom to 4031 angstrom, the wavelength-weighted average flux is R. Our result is 8.12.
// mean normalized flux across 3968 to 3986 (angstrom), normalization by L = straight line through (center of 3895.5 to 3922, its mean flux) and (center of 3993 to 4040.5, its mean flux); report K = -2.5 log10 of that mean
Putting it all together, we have 0.29 mag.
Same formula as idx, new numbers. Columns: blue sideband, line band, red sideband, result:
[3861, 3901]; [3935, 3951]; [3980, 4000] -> 1.4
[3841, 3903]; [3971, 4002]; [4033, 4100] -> 2.1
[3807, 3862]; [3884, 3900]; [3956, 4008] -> 1.1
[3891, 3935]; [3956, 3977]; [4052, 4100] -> 4.3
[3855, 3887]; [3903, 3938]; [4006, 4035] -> 3.0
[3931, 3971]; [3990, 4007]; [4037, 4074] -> -1.1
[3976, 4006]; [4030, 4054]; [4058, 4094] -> -2.4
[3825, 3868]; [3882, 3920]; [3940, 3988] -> -2.6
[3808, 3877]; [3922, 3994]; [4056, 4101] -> 7.6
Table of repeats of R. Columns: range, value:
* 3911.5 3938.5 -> 7.43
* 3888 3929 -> 7.7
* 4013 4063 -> 9.69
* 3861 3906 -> 7.31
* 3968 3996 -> 7.38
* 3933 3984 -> 6.83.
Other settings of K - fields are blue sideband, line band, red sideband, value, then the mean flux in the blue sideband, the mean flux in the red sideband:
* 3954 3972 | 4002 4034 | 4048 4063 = -0.167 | 6.45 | 9.33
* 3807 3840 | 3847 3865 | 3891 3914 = -0.141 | 6.72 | 7.55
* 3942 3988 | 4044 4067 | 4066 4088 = -0.070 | 7.04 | 8.99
